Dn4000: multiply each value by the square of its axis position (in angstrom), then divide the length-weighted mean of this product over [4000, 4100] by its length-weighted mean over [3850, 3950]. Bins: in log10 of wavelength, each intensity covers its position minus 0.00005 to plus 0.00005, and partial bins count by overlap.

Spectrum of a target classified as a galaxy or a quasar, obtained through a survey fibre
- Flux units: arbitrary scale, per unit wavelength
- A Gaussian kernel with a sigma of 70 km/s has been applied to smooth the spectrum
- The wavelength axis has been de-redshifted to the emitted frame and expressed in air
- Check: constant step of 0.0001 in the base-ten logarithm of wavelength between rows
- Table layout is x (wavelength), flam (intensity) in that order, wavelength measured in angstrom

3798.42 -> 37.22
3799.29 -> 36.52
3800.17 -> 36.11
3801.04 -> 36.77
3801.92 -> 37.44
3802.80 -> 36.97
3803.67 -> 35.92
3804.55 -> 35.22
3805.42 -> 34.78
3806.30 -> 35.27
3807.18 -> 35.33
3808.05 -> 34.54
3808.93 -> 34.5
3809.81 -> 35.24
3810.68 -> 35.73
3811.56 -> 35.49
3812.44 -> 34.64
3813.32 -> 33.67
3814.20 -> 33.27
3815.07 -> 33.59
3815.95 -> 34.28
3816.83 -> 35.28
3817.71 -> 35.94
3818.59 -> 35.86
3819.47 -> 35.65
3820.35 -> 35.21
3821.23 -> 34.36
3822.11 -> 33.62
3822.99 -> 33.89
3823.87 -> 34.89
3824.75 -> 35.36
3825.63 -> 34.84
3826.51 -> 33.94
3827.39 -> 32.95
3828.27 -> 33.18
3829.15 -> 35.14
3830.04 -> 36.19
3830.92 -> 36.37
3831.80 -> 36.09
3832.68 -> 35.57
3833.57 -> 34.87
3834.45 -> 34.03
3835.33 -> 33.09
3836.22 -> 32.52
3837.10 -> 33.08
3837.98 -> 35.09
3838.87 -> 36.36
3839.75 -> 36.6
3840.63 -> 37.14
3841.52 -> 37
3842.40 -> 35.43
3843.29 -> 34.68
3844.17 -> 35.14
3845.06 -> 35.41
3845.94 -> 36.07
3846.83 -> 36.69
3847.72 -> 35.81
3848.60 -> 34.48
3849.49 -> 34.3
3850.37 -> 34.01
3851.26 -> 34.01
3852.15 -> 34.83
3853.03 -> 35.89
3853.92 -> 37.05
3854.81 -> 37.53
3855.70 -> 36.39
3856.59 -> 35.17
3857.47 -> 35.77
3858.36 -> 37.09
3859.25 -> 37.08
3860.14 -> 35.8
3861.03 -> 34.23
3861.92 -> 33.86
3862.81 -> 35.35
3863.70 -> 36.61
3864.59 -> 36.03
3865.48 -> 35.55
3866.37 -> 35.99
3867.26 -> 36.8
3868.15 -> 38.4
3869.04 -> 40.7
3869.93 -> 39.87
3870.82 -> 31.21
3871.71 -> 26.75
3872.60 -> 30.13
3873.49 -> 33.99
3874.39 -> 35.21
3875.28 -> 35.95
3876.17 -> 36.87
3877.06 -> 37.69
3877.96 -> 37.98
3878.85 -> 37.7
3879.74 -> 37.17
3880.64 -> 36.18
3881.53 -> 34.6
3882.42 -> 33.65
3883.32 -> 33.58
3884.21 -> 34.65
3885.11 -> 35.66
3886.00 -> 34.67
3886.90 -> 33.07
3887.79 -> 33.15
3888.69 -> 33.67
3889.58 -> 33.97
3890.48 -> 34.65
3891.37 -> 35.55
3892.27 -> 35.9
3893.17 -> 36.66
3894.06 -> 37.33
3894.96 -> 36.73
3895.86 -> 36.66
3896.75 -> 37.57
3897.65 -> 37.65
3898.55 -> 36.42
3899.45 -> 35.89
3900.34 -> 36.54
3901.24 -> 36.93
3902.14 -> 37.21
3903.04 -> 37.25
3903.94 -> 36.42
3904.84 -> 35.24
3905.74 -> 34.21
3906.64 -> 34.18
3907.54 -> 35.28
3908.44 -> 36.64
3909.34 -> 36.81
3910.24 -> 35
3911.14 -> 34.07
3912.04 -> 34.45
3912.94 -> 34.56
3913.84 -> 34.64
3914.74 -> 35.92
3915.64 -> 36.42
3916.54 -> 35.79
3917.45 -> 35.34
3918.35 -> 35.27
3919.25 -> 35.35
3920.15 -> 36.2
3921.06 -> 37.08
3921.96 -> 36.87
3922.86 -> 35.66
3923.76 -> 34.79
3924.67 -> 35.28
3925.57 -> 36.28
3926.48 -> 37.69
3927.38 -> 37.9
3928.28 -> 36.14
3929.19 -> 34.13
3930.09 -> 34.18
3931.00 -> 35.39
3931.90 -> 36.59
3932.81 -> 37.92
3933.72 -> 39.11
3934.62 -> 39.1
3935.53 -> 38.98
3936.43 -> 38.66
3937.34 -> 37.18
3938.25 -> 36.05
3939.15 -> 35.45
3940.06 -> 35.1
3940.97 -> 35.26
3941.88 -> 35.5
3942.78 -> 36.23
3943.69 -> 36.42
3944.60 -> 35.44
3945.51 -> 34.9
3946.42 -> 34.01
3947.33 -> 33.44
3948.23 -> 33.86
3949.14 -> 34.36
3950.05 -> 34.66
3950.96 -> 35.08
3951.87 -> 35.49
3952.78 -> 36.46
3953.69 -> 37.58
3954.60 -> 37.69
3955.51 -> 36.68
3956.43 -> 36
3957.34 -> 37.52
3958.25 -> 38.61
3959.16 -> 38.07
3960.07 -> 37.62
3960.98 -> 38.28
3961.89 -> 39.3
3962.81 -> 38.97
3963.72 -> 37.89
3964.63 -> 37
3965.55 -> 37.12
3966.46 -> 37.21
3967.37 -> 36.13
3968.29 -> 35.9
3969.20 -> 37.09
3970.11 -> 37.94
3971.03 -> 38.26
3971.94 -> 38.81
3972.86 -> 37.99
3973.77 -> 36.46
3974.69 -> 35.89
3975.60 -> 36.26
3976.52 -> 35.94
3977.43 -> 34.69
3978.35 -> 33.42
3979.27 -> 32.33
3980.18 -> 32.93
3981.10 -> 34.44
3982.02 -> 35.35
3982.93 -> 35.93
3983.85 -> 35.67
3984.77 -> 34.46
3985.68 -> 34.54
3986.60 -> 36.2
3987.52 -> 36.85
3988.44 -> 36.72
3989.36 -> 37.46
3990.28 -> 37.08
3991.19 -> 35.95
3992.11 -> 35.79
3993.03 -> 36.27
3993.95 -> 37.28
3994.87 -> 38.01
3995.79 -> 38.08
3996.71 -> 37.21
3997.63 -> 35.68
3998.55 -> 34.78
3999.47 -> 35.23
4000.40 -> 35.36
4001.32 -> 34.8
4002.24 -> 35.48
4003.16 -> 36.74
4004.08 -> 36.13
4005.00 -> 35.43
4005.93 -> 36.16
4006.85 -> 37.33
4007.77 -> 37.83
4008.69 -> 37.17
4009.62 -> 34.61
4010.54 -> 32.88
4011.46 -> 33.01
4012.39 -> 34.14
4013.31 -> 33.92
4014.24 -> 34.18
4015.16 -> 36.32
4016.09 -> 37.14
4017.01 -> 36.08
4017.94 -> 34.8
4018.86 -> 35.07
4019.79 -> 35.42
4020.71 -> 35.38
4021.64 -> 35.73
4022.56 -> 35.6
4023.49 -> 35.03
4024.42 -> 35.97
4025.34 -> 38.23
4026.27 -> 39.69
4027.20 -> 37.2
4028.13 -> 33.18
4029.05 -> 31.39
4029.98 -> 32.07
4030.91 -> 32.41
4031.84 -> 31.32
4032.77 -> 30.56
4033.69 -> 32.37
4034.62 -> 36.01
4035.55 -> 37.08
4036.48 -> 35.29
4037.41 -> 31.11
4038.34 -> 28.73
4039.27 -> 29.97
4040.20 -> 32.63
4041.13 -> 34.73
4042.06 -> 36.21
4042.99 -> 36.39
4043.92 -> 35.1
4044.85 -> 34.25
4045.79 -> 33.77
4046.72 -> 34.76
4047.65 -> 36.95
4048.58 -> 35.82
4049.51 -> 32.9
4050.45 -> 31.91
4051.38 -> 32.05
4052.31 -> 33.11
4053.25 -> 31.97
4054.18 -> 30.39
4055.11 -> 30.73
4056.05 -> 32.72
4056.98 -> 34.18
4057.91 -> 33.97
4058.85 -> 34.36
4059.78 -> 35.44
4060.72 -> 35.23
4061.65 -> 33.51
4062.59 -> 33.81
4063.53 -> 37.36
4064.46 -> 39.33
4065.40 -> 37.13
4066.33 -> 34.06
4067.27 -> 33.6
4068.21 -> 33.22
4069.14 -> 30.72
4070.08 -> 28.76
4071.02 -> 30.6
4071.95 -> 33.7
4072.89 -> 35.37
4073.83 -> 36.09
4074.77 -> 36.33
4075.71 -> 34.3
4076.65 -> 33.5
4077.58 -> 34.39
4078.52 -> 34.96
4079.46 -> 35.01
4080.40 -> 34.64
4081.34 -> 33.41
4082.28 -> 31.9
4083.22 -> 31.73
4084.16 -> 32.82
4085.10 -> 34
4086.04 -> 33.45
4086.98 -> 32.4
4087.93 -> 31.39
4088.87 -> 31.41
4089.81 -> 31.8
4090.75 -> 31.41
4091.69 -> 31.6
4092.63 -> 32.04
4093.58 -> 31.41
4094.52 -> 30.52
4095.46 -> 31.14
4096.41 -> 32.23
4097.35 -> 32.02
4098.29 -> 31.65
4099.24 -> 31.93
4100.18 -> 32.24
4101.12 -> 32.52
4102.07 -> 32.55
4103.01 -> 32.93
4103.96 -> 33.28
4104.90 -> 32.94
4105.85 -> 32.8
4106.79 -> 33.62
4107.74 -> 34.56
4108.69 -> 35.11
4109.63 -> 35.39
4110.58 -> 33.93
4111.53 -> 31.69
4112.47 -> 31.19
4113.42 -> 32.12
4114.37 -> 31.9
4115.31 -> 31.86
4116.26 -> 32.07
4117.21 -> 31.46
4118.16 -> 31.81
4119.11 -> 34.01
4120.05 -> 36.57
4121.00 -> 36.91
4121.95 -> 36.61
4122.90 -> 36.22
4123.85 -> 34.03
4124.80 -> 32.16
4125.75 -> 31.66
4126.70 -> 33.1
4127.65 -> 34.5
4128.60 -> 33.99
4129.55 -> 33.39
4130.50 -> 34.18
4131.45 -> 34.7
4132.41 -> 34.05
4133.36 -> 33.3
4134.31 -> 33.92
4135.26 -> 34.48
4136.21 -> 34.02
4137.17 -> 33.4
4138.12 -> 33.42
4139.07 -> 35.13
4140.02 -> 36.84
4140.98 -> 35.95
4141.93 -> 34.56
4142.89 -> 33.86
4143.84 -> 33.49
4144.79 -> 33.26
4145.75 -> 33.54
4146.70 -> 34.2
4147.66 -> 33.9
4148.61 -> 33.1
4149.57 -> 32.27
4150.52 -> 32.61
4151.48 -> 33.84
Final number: 1.02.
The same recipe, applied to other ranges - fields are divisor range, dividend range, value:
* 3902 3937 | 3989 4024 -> 1.04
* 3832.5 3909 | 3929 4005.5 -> 1.07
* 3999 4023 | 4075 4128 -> 0.97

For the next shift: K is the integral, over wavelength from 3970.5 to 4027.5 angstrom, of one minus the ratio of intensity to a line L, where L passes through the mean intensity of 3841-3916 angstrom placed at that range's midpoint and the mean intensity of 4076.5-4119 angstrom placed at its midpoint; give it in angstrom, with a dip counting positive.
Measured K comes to -3.2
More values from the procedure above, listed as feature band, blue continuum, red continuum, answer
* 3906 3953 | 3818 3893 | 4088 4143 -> -1.55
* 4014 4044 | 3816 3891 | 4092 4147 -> -0.41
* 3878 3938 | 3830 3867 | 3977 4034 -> -0.90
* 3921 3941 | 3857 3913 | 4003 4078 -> -0.76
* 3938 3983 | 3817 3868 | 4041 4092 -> -2.23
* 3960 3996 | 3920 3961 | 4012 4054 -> -0.99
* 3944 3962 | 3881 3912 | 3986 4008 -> -0.10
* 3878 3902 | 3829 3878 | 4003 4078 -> -0.30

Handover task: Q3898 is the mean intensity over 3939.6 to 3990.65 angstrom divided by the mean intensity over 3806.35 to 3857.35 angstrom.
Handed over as 1.0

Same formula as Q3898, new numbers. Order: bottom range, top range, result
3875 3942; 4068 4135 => 0.92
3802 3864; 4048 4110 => 0.95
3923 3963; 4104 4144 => 0.93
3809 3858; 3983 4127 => 0.97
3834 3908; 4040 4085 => 0.96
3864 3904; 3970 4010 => 1.01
